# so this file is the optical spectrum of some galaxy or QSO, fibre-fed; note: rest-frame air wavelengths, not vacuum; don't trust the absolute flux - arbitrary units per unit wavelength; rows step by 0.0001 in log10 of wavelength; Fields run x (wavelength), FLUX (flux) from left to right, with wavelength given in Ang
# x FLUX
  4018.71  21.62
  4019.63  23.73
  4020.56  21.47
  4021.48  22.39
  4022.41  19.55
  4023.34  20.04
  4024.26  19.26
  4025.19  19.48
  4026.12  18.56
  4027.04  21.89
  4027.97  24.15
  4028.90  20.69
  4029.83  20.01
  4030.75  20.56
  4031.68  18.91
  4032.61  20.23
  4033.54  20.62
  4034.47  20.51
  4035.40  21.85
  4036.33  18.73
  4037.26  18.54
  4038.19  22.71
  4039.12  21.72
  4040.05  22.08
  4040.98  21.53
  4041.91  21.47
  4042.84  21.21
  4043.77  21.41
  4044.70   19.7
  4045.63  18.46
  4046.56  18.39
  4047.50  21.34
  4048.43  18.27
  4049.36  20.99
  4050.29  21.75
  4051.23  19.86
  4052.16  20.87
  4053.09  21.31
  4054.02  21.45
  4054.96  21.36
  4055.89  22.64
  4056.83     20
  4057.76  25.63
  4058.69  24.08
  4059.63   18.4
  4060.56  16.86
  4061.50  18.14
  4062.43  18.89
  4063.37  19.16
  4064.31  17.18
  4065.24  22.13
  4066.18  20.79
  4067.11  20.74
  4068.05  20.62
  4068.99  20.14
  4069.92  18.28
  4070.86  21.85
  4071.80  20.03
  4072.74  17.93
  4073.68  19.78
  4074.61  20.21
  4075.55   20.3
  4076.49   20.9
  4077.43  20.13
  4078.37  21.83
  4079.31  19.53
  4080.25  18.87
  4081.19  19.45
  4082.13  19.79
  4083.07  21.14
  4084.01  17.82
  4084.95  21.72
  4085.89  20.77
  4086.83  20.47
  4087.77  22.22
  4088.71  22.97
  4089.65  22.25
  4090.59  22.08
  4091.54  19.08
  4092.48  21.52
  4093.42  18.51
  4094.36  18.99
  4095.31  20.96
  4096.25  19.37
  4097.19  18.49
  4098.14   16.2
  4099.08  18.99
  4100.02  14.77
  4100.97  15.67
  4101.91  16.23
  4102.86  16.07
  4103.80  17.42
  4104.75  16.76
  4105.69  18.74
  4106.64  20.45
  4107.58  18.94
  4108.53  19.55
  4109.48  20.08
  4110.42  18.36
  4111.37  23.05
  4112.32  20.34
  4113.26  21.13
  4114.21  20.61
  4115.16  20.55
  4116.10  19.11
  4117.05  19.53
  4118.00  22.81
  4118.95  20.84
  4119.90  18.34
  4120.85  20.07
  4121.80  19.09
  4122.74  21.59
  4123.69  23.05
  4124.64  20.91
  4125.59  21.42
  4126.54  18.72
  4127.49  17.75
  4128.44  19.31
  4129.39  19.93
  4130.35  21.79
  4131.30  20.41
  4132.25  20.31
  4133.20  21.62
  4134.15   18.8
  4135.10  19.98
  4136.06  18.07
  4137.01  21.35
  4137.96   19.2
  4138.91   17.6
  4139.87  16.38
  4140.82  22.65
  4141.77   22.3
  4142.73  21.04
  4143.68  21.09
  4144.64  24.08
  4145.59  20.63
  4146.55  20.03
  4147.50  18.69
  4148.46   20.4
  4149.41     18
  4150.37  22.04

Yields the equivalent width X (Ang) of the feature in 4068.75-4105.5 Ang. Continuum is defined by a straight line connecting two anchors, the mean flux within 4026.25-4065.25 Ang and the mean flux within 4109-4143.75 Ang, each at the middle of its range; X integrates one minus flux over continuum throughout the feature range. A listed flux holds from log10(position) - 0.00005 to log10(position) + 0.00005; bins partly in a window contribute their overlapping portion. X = 1.7 Ang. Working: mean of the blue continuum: 20.6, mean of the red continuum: 20.2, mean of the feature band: 19.5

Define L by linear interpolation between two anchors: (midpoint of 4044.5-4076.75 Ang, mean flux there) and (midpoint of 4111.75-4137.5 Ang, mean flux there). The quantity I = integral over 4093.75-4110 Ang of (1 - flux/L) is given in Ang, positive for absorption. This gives 1.74 Ang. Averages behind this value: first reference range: 20.2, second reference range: 20.3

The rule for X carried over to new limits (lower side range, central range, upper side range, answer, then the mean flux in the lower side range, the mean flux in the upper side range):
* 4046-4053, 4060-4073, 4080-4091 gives 0.7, 20.2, 20.8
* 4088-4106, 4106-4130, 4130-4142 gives -1.0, 18.7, 20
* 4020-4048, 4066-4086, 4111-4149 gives 0.4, 20.6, 20.4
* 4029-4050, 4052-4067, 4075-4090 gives 0.0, 20.4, 20.6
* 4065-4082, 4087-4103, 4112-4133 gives 0.9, 20.2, 20.4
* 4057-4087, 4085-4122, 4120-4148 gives 1.1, 20.1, 20.2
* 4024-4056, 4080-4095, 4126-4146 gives -0.1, 20.6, 20.1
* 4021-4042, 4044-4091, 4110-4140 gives 0.1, 20.7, 20.1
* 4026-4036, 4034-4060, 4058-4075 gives -0.8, 20.8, 19.8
